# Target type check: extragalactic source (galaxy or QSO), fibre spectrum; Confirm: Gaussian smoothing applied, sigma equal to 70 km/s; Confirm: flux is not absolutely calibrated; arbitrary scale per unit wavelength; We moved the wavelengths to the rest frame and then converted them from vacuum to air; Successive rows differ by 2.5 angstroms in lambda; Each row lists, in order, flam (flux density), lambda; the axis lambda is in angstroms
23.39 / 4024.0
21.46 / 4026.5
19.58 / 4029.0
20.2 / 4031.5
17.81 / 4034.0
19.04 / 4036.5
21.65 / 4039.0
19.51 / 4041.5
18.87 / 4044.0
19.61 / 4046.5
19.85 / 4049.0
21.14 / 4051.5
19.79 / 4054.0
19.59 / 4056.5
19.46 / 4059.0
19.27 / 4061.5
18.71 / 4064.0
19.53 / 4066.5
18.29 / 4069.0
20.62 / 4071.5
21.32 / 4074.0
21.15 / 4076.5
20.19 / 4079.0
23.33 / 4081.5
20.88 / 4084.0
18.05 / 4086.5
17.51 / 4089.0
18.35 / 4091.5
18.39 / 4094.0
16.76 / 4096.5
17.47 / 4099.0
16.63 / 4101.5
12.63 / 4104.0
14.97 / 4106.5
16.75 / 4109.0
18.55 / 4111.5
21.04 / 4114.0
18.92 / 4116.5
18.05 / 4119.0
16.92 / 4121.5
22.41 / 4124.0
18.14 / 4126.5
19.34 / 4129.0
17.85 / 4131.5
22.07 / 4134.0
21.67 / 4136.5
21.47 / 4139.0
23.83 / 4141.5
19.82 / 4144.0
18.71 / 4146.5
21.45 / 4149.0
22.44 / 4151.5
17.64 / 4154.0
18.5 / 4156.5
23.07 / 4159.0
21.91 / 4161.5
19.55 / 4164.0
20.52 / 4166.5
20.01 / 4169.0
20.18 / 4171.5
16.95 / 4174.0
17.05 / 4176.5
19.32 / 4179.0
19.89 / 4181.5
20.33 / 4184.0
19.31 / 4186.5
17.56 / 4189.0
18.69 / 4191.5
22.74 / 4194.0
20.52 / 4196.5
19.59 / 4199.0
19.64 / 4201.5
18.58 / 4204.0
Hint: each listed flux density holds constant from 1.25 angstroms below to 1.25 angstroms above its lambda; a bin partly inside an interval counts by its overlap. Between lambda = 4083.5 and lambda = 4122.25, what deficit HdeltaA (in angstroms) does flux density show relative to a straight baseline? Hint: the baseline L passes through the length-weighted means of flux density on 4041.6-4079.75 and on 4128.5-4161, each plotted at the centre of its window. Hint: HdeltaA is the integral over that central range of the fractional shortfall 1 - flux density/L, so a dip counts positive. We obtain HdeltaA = 5.1 angstroms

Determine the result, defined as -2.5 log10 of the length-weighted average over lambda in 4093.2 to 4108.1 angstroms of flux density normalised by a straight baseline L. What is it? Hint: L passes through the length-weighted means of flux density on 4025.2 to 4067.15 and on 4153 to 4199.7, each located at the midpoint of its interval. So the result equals 0.22 mag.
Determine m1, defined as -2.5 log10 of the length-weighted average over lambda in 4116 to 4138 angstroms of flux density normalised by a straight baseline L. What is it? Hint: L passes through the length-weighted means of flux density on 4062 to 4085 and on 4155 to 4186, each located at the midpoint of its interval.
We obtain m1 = 0.028 mag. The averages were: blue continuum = 20.4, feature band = 19.5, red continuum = 19.7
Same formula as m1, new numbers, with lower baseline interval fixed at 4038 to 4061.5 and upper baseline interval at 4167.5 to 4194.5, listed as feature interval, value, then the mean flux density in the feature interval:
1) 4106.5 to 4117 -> 0.07 mag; 18.3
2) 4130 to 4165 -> -0.07 mag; 20.7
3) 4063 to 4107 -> 0.06 mag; 18.7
